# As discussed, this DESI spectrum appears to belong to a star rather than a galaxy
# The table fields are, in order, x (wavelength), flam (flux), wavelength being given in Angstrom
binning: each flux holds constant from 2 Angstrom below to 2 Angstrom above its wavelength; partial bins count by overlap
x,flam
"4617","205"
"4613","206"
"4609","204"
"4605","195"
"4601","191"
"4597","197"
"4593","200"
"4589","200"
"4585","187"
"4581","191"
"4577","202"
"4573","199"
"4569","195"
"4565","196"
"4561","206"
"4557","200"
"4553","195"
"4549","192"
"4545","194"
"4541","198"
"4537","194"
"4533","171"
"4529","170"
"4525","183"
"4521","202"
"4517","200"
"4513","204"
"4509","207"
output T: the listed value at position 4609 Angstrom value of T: 204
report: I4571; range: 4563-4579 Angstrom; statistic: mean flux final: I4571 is 198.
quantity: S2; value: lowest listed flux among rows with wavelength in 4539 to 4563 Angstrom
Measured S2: 192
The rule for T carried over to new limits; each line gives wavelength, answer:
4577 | 202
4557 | 200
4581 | 191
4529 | 170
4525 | 183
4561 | 206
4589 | 200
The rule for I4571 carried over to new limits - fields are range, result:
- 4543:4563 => 197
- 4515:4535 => 185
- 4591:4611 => 197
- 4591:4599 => 198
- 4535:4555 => 195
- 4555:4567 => 201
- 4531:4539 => 182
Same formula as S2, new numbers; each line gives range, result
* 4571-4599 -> 187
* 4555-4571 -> 195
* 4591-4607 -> 191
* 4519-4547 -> 170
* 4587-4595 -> 200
